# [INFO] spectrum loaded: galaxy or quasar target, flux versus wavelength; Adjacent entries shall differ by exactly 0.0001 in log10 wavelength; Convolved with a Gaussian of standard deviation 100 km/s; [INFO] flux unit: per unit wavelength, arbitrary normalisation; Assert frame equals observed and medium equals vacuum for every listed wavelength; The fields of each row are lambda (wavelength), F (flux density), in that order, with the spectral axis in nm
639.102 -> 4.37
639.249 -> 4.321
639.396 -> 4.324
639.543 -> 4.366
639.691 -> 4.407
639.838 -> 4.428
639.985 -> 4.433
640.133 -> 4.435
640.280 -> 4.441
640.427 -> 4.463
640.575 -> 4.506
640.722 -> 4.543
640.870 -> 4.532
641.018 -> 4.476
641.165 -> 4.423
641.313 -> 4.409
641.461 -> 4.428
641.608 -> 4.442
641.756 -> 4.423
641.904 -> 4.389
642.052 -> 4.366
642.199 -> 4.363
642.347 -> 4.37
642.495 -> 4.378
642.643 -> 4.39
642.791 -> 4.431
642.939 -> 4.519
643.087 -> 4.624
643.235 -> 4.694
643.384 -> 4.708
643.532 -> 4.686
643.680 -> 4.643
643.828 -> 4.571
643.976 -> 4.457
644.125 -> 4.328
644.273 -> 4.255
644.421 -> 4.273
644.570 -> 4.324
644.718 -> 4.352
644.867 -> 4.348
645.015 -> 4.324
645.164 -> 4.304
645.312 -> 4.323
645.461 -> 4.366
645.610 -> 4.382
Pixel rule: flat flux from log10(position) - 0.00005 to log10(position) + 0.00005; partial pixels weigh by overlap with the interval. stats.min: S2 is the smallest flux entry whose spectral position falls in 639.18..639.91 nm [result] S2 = 4.321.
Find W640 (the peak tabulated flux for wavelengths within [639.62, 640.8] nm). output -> 4.543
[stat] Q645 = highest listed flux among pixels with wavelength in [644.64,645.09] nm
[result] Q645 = 4.352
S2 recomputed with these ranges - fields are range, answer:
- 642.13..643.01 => 4.363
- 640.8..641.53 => 4.409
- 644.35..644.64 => 4.273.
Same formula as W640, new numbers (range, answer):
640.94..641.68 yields 4.476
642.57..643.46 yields 4.708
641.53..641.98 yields 4.442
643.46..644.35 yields 4.686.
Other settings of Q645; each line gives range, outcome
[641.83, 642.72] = 4.39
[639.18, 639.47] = 4.324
